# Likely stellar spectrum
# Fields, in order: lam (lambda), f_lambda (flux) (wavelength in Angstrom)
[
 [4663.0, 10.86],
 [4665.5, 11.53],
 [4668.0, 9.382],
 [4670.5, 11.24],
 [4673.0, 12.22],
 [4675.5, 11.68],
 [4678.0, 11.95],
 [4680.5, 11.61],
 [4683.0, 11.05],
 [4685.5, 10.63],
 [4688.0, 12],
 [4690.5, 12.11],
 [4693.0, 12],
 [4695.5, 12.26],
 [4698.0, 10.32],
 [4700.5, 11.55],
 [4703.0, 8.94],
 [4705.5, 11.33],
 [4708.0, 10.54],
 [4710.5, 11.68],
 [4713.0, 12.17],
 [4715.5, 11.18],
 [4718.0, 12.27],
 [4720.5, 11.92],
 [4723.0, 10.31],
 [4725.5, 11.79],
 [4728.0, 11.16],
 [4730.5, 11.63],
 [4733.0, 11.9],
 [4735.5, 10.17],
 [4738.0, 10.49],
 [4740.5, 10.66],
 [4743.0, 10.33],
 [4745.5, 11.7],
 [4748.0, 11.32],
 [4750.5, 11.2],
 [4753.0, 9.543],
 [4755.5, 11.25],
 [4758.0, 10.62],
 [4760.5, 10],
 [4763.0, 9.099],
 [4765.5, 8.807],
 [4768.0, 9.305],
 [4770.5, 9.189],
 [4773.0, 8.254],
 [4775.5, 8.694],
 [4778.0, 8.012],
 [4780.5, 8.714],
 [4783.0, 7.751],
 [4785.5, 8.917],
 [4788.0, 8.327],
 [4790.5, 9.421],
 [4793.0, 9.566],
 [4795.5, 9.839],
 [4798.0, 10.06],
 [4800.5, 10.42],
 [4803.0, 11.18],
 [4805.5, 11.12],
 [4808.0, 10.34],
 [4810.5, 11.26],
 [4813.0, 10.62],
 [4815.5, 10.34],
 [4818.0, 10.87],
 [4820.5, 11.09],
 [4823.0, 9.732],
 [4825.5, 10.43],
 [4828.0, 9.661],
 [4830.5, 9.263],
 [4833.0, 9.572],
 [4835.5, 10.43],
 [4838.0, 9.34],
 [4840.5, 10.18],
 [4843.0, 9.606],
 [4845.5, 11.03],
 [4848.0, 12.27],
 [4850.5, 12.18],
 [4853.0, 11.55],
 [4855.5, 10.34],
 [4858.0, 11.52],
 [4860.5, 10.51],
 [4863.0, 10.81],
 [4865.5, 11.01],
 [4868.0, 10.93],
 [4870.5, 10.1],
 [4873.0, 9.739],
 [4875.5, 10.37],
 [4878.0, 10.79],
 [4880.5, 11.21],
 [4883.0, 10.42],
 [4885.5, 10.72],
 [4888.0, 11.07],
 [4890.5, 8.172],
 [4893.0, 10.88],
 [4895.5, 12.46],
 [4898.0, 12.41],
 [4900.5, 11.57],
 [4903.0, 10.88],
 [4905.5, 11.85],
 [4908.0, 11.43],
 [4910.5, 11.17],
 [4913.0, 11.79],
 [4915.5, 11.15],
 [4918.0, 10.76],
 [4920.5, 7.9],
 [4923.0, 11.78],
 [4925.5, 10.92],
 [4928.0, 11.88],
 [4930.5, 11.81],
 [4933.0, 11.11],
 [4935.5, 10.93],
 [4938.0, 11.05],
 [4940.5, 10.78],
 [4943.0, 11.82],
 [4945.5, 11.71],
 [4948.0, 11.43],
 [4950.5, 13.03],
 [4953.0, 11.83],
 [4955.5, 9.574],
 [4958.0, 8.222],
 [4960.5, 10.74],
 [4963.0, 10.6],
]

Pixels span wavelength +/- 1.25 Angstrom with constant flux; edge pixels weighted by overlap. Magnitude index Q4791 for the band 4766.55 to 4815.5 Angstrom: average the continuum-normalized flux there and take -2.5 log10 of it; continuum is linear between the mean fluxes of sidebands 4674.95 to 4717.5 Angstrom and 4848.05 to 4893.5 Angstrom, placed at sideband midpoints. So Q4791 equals 0.16 mag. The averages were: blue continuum 11.4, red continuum 10.7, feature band 9.54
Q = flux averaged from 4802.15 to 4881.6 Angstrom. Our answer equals 10.6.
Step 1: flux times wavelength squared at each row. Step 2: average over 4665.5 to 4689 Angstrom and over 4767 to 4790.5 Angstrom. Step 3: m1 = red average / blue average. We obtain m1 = 0.79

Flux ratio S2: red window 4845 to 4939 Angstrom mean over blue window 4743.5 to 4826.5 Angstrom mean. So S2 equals 1.1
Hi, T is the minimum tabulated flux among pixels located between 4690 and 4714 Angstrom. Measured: 8.94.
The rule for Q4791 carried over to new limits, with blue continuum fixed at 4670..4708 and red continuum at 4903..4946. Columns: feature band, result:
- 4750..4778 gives 0.186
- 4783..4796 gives 0.240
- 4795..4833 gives 0.086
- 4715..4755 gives 0.022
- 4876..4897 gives 0.046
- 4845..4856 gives -0.035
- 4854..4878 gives 0.059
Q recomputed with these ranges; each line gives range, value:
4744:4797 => 9.51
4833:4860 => 10.8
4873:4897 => 10.6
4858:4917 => 10.9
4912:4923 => 10.5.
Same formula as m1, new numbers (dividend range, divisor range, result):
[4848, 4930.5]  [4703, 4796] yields 1.14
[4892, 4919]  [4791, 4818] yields 1.15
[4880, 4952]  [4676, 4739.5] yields 1.08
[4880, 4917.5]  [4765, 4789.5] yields 1.36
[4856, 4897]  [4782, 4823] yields 1.09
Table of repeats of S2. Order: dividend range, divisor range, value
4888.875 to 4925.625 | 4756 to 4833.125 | 1.13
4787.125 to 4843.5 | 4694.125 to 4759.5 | 0.91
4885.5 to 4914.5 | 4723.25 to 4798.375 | 1.13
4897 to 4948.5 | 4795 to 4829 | 1.07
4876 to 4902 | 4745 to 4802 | 1.15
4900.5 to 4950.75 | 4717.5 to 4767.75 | 1.04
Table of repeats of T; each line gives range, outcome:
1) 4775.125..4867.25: 7.751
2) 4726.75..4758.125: 9.543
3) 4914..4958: 7.9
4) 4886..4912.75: 8.172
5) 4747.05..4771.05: 8.807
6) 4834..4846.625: 9.34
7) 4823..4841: 9.263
